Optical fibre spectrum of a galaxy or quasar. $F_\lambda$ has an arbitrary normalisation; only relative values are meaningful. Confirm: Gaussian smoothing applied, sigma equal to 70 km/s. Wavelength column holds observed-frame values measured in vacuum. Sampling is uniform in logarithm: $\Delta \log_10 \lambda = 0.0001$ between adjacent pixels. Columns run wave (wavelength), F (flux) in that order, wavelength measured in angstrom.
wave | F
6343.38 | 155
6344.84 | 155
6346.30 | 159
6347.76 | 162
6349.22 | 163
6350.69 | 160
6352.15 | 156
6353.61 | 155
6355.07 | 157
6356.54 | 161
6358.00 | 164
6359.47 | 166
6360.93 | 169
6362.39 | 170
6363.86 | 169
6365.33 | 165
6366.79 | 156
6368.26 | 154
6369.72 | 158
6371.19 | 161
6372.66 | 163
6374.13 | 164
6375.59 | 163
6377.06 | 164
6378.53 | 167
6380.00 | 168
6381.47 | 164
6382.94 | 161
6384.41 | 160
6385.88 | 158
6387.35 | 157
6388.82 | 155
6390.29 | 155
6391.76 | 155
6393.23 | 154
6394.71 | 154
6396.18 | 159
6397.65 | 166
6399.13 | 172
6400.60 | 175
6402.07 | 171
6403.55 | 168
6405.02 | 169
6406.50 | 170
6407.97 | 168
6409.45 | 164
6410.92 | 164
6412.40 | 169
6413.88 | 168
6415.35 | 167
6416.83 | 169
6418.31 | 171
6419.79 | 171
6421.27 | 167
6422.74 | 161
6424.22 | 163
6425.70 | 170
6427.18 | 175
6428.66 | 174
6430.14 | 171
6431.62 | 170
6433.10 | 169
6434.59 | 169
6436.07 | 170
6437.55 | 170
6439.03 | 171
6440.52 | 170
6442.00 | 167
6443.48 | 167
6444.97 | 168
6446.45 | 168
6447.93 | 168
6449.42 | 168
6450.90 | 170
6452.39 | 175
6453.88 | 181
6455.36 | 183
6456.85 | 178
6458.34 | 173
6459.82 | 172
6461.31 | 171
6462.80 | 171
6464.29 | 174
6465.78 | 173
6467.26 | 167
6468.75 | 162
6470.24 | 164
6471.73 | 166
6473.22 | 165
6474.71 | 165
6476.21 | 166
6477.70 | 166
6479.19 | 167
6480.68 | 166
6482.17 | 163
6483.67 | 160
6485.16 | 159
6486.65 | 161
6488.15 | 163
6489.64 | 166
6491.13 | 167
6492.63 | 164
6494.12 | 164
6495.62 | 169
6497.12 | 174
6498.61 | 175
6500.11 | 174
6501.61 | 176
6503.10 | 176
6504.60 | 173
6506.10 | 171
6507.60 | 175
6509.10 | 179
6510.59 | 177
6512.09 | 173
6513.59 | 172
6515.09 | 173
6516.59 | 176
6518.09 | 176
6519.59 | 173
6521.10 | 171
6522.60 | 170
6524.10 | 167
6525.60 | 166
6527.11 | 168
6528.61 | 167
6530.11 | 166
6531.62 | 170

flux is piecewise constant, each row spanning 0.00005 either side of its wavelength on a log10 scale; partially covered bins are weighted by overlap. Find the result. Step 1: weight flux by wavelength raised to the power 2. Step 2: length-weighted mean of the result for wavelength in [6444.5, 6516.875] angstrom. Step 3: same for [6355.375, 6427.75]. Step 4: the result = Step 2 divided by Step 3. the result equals 1.1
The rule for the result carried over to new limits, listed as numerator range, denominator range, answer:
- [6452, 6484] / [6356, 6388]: 1.07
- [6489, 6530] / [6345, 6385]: 1.11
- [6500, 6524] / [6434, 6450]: 1.05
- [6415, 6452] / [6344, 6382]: 1.07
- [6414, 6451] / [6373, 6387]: 1.05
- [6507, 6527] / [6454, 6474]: 1.03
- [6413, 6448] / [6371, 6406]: 1.05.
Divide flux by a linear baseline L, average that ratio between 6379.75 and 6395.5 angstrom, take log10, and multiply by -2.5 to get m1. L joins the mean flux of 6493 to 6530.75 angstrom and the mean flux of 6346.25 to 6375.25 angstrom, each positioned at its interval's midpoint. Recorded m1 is 0.037 mag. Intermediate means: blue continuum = 162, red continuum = 172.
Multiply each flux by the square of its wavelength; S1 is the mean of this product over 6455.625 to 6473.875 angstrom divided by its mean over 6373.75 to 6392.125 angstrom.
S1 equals 1.08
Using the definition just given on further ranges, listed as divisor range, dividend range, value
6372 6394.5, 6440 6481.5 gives 1.08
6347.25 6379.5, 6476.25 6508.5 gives 1.08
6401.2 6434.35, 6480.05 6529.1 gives 1.03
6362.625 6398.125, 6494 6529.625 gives 1.12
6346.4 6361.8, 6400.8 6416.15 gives 1.06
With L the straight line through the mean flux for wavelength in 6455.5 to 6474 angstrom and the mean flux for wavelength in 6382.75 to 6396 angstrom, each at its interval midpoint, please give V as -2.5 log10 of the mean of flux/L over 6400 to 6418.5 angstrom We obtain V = -0.06 mag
